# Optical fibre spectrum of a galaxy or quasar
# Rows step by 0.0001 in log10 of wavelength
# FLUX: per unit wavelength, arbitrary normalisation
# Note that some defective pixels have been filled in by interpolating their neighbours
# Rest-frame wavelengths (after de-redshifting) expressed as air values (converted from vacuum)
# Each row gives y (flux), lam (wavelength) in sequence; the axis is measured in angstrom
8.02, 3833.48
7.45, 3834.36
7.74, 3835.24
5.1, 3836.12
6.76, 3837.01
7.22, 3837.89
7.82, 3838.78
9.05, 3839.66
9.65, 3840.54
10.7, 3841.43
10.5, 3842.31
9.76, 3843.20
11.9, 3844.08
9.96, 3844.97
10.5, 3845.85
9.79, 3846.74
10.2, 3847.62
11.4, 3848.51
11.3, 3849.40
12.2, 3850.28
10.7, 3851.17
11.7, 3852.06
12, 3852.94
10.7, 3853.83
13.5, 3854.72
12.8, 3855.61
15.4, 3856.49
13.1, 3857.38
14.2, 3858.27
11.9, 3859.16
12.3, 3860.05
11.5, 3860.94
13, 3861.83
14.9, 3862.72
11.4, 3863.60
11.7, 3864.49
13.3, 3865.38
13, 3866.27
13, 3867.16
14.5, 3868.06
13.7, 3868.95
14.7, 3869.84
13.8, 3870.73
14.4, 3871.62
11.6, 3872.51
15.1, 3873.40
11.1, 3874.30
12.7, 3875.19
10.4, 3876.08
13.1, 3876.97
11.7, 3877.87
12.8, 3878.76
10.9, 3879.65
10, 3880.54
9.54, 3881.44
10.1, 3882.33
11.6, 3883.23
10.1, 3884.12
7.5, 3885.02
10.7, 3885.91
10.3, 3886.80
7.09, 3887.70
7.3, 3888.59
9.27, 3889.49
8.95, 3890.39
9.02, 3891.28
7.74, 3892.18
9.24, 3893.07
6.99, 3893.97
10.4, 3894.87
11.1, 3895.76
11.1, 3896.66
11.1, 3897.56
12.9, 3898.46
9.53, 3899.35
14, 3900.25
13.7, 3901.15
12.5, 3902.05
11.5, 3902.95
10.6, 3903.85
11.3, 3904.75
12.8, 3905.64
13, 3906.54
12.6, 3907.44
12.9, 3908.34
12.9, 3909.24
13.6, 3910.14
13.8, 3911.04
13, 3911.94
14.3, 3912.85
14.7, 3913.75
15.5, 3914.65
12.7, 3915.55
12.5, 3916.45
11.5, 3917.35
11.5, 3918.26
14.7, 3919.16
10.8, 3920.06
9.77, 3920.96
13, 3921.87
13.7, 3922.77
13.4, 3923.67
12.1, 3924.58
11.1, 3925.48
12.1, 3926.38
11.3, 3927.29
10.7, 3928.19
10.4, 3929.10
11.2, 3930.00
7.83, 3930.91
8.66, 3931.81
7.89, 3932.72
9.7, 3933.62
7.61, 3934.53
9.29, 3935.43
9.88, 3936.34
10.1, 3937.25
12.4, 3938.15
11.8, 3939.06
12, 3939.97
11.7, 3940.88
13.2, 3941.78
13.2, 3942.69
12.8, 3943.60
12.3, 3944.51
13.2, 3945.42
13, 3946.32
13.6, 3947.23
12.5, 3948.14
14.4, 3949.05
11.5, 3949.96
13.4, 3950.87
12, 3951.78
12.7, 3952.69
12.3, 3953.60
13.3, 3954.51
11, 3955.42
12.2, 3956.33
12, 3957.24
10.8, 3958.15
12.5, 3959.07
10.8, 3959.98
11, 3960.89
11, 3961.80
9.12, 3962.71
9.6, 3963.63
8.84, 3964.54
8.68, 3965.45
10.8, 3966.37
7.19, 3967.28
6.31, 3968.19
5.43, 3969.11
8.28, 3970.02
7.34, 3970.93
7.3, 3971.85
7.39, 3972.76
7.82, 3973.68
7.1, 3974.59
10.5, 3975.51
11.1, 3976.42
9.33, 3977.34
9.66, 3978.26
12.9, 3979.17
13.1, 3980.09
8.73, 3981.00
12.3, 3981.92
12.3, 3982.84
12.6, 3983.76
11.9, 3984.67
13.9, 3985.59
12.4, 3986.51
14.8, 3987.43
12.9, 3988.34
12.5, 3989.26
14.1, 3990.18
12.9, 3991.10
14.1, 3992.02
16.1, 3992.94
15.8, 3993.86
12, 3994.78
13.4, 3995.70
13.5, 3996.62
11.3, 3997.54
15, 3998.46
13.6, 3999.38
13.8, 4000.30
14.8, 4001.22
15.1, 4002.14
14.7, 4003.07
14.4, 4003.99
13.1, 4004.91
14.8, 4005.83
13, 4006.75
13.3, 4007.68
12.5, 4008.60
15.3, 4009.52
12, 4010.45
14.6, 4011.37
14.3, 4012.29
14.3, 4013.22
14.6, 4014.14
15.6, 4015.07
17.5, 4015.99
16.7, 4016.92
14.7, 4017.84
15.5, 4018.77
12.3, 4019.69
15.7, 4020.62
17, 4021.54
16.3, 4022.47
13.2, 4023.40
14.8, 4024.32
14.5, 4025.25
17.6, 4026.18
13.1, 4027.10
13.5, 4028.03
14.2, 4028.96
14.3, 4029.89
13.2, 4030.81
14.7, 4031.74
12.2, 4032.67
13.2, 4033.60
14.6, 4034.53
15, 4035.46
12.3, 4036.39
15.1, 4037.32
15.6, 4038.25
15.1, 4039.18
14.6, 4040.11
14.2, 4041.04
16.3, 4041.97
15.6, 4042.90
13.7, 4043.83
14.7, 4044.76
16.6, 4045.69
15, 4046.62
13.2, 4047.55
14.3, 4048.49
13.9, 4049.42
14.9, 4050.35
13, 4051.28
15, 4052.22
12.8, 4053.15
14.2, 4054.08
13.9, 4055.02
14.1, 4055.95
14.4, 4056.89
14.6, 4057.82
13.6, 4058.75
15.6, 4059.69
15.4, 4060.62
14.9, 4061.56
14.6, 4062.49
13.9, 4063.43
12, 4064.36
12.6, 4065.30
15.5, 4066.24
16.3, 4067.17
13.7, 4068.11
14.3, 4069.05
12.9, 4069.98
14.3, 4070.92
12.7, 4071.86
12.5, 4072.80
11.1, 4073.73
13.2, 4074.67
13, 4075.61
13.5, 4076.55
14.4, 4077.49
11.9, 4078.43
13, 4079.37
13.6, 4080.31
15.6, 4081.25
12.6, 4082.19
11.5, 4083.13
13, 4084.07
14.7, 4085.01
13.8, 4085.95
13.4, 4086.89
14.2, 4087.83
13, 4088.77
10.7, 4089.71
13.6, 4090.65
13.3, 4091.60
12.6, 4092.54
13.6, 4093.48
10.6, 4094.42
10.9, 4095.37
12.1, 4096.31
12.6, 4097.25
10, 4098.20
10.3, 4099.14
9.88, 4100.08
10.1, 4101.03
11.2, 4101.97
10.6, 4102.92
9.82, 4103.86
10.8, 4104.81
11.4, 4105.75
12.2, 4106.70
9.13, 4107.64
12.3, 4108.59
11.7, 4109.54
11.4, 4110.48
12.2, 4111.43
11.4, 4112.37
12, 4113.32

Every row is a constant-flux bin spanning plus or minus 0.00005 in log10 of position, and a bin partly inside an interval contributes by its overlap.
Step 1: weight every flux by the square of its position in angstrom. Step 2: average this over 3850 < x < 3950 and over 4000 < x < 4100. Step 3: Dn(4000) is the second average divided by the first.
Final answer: 1.28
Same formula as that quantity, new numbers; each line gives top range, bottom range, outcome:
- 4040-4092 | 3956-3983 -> 1.50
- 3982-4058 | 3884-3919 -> 1.33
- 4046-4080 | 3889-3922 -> 1.27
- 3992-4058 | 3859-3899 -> 1.37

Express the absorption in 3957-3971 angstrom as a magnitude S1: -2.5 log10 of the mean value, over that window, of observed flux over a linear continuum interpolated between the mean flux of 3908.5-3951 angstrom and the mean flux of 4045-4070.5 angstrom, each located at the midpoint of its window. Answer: 0.32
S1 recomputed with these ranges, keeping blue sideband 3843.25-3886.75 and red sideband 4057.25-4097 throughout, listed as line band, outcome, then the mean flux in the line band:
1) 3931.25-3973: 0.17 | 10.7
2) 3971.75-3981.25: 0.30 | 9.65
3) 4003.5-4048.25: -0.12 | 14.5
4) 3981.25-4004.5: -0.06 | 13.6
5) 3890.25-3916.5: 0.03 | 11.9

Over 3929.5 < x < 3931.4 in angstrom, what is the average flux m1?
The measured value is 9.55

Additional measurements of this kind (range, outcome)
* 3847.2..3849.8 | 10.9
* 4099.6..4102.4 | 10.4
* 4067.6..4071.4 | 13.8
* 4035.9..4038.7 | 14.3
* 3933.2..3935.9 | 8.86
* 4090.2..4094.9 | 12.7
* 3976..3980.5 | 11.2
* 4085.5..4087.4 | 13.6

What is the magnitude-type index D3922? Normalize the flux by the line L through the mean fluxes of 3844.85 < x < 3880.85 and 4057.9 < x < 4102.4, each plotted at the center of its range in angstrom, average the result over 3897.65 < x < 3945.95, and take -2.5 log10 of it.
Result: 0.06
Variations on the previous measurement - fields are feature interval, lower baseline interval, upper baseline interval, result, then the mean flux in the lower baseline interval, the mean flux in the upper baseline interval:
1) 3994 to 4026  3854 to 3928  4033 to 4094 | -0.08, 11.9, 13.9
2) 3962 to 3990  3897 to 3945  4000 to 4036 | 0.30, 11.9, 14.5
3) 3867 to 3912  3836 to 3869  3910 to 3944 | 0.01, 11.4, 11.7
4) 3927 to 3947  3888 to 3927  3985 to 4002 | 0.14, 11.8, 13.7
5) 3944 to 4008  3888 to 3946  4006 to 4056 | 0.11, 11.5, 14.5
